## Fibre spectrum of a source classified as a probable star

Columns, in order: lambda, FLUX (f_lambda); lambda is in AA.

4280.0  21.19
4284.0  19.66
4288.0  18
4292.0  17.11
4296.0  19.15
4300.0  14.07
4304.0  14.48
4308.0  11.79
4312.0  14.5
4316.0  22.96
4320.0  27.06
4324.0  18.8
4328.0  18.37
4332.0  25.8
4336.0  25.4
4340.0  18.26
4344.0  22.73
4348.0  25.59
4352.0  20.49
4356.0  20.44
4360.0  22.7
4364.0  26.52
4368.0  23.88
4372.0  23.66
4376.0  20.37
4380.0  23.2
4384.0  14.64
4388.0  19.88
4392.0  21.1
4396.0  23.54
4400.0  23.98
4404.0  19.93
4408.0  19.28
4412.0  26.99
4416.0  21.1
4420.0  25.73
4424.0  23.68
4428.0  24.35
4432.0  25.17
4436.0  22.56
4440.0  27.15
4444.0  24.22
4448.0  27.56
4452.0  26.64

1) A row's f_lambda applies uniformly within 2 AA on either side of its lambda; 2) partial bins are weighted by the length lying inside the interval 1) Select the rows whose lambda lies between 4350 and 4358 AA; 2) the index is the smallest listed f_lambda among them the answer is 20.44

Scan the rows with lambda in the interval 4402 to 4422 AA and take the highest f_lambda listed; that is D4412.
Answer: 26.99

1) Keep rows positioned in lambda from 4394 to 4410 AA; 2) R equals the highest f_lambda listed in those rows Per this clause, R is 23.98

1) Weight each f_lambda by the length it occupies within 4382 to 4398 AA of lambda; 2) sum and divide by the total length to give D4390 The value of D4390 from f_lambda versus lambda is 19.8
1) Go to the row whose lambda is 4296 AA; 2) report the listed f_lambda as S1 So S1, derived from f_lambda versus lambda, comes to 19.15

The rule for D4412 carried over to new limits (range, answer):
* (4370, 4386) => 23.66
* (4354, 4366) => 26.52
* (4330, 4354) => 25.8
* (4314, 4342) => 27.06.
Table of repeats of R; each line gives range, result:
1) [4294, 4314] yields 19.15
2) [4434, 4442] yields 27.15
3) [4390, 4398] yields 23.54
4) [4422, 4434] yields 25.17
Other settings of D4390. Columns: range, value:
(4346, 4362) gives 22.3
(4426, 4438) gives 24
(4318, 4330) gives 21.4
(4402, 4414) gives 22.1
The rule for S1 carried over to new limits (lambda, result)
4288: 18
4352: 20.49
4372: 23.66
